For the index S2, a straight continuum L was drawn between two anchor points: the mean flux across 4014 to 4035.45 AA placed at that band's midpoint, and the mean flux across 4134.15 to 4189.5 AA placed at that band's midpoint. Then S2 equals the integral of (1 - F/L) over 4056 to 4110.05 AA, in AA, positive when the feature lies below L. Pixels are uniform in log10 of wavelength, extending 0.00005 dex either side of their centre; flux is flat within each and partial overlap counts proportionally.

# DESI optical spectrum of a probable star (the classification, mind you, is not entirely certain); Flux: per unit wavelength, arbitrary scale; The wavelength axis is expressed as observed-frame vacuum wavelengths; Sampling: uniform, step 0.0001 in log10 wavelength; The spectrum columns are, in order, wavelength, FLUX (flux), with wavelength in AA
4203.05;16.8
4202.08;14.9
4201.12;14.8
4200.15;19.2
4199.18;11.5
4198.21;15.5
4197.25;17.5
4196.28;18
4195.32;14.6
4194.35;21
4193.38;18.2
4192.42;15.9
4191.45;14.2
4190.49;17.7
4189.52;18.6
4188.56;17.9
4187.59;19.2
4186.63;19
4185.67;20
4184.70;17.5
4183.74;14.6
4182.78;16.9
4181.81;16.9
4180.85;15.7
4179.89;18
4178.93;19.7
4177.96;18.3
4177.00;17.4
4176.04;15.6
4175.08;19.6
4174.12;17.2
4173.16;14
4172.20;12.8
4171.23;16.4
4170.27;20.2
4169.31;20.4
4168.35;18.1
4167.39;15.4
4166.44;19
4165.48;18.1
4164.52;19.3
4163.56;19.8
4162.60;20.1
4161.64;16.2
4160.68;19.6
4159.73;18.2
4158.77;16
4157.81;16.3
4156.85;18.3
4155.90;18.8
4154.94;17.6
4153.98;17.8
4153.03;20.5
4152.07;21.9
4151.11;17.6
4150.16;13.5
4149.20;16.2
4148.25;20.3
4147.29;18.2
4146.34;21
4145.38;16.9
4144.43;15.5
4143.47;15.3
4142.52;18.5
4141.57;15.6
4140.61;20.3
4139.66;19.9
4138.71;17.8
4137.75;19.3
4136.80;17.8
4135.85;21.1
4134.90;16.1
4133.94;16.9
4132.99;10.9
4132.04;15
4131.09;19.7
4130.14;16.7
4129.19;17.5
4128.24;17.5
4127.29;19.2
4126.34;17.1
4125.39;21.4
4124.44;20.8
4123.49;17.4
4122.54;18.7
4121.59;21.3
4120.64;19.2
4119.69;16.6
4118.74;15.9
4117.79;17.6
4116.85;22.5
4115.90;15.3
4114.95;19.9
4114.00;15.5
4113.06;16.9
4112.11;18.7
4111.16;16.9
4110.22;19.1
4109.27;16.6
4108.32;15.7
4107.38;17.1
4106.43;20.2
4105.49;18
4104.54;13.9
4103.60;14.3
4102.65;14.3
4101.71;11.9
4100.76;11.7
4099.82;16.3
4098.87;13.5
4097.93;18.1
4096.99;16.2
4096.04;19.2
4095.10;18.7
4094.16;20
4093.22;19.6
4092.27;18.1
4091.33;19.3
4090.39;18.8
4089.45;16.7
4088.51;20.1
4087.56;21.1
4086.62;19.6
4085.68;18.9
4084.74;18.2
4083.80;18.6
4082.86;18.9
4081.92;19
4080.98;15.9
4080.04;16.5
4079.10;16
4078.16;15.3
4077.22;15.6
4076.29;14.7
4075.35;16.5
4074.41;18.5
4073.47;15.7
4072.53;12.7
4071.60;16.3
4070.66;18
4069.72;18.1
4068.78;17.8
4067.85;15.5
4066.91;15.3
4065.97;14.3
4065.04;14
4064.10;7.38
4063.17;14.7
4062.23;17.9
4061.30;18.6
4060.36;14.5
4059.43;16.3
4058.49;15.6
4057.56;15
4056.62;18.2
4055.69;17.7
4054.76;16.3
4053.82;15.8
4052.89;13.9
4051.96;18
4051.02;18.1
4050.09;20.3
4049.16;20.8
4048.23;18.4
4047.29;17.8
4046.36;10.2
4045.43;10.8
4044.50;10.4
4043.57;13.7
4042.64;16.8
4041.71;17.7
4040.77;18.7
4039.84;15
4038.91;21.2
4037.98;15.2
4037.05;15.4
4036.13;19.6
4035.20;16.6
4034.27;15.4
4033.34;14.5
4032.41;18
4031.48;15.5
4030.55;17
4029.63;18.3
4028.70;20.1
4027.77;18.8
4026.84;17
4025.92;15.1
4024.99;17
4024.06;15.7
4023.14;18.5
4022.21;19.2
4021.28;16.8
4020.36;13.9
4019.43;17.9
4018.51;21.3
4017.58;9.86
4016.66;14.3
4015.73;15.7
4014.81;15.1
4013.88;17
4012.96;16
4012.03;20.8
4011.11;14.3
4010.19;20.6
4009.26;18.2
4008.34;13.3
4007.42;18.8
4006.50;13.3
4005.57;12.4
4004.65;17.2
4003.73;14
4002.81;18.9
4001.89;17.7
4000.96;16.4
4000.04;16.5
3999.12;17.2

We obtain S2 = 1.6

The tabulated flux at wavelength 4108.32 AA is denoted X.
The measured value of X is 15.7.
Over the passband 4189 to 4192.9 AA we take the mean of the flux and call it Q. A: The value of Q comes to 16.6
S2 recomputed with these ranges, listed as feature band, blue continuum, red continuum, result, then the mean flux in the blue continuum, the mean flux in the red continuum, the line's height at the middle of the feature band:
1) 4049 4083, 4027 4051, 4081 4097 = 3.0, 16.7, 18.9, 17.9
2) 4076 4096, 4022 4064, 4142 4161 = -1.2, 16.6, 17.9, 17.1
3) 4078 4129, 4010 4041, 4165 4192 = -1.5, 16.9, 17.4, 17.2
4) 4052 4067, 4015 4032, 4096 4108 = 0.8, 16.8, 15.6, 16.2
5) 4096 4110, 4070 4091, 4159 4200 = 1.3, 17.4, 17.5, 17.4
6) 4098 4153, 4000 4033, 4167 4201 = -1.3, 16.7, 17.2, 17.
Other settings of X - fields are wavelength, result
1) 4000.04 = 16.5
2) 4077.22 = 15.6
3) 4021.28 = 16.8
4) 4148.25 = 20.3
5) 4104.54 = 13.9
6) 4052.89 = 13.9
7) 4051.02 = 18.1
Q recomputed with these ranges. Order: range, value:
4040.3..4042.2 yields 18.1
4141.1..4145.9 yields 16.4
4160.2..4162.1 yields 18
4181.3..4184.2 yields 16.1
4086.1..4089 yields 20.2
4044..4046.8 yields 10.5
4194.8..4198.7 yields 16.4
